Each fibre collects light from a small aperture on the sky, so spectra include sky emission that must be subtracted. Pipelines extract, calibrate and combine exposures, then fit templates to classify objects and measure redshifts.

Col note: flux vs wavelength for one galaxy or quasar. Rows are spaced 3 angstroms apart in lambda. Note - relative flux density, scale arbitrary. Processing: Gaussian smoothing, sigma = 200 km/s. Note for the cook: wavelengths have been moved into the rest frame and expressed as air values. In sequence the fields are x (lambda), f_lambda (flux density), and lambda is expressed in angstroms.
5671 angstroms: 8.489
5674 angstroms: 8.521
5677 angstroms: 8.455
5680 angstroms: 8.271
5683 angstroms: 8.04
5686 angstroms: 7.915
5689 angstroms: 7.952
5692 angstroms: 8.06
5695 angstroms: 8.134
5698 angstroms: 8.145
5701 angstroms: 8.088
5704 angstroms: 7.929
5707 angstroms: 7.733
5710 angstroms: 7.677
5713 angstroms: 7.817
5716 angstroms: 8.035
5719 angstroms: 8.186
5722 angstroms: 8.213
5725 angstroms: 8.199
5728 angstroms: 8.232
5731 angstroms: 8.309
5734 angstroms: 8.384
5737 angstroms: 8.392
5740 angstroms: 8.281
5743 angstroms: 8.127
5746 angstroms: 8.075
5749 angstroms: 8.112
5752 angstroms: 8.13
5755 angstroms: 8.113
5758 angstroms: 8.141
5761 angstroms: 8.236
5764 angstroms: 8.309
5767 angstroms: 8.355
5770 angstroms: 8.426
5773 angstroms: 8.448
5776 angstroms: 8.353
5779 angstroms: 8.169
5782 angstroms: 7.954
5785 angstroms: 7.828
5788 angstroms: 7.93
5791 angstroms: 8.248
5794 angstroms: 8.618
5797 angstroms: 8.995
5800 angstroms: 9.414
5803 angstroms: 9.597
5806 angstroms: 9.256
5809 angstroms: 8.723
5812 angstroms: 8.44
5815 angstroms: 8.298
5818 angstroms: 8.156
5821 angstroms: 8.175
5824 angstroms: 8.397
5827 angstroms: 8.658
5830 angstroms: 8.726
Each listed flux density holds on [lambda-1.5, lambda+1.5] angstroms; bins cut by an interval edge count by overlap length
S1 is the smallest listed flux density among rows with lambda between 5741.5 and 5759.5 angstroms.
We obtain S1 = 8.075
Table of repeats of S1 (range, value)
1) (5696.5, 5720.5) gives 7.677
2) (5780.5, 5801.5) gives 7.828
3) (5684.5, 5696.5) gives 7.915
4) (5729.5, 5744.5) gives 8.127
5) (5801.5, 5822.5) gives 8.156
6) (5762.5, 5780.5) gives 8.169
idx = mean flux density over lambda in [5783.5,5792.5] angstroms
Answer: 8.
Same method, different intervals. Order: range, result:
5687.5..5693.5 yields 8.01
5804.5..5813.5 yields 8.81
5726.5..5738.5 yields 8.33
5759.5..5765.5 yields 8.27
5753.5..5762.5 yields 8.16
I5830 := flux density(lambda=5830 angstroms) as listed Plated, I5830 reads 8.726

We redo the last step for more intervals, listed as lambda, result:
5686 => 7.915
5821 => 8.175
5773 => 8.448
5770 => 8.426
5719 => 8.186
